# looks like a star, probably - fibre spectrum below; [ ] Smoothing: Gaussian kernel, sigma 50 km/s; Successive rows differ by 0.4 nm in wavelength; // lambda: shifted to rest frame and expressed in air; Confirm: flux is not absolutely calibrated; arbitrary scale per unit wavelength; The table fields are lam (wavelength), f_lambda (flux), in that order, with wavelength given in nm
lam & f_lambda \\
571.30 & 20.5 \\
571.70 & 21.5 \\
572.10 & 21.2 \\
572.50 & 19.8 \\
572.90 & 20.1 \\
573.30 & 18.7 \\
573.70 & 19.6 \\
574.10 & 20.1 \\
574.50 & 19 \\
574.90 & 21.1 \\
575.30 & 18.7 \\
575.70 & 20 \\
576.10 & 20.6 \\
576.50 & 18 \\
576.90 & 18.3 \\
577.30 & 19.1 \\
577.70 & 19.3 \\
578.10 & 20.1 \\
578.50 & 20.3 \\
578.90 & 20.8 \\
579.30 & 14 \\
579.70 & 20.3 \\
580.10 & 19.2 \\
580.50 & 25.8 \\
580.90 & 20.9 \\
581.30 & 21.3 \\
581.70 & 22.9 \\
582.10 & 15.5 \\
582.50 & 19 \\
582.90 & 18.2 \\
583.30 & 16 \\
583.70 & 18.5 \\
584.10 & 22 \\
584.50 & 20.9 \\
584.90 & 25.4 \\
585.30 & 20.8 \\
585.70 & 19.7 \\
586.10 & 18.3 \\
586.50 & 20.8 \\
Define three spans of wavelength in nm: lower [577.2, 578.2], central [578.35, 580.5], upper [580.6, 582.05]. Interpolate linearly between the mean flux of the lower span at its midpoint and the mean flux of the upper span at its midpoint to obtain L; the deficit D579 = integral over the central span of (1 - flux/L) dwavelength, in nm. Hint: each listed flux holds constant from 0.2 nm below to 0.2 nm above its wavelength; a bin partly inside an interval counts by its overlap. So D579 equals 0.09 nm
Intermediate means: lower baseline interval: 19.5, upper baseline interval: 21.3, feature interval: 19.5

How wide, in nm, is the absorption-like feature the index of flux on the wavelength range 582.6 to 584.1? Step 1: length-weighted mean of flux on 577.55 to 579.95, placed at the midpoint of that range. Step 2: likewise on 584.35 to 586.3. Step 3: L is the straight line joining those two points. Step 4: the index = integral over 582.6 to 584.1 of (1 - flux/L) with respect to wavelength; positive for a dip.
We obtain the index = 0.16 nm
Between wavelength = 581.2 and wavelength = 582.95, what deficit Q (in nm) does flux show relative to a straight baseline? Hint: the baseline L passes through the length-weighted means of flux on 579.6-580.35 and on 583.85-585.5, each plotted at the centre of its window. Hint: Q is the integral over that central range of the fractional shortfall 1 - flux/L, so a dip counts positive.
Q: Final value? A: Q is 0.13 nm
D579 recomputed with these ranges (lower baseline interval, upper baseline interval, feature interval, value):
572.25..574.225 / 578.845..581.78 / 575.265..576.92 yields 0.064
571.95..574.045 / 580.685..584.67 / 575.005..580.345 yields 0.131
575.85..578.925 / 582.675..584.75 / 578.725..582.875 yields -0.110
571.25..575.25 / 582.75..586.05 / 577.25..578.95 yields 0.016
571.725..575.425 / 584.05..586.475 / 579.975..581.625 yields -0.108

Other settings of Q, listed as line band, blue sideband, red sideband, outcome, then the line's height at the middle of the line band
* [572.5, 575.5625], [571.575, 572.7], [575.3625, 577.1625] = 0.063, 20.1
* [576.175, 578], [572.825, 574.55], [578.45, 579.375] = 0.005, 18.9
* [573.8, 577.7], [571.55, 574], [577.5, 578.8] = 0.118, 20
